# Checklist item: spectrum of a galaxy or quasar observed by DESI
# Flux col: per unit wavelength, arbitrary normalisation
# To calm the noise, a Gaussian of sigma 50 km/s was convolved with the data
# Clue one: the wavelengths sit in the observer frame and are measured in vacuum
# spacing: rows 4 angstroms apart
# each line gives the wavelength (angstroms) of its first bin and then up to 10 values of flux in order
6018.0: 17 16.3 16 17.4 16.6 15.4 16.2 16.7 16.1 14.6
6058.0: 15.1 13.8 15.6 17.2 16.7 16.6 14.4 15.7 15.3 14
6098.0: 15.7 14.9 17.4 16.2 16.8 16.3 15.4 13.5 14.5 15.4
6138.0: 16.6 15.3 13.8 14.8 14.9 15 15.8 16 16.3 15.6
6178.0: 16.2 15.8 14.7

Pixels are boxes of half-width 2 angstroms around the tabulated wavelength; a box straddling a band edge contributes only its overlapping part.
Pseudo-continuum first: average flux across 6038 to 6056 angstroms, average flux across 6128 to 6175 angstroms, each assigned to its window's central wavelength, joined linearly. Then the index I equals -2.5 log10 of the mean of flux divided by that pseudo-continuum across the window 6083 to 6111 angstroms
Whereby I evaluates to 0.00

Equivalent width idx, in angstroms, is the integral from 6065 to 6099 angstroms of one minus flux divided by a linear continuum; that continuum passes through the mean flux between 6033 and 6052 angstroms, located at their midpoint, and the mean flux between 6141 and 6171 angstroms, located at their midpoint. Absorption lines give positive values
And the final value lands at 0.3 angstroms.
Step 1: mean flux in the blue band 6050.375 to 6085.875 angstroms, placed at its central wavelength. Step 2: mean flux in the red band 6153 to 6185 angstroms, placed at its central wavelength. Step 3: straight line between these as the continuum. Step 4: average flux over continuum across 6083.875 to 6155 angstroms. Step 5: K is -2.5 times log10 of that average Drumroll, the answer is 0.02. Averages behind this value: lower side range 15.5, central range 15.4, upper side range 15.7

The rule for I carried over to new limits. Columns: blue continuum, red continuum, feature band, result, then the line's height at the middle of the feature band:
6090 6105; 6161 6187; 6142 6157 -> 0.07 mag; 15.6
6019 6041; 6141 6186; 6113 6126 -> 0.00 mag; 15.7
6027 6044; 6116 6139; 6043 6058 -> 0.03 mag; 16.2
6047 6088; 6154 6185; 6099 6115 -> -0.04 mag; 15.7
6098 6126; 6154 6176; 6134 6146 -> 0.02 mag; 15.8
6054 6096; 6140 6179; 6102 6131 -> -0.02 mag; 15.4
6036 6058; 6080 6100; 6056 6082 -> -0.03 mag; 15.4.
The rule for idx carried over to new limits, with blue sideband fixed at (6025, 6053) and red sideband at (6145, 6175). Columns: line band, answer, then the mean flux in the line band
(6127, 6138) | 0.3 angstroms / 15.1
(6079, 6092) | 0.5 angstroms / 15.2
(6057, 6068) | 0.9 angstroms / 14.8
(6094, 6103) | 0.4 angstroms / 15.1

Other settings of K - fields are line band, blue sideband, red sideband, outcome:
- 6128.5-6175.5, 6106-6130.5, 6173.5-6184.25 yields 0.031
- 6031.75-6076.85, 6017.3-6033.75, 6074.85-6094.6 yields 0.012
